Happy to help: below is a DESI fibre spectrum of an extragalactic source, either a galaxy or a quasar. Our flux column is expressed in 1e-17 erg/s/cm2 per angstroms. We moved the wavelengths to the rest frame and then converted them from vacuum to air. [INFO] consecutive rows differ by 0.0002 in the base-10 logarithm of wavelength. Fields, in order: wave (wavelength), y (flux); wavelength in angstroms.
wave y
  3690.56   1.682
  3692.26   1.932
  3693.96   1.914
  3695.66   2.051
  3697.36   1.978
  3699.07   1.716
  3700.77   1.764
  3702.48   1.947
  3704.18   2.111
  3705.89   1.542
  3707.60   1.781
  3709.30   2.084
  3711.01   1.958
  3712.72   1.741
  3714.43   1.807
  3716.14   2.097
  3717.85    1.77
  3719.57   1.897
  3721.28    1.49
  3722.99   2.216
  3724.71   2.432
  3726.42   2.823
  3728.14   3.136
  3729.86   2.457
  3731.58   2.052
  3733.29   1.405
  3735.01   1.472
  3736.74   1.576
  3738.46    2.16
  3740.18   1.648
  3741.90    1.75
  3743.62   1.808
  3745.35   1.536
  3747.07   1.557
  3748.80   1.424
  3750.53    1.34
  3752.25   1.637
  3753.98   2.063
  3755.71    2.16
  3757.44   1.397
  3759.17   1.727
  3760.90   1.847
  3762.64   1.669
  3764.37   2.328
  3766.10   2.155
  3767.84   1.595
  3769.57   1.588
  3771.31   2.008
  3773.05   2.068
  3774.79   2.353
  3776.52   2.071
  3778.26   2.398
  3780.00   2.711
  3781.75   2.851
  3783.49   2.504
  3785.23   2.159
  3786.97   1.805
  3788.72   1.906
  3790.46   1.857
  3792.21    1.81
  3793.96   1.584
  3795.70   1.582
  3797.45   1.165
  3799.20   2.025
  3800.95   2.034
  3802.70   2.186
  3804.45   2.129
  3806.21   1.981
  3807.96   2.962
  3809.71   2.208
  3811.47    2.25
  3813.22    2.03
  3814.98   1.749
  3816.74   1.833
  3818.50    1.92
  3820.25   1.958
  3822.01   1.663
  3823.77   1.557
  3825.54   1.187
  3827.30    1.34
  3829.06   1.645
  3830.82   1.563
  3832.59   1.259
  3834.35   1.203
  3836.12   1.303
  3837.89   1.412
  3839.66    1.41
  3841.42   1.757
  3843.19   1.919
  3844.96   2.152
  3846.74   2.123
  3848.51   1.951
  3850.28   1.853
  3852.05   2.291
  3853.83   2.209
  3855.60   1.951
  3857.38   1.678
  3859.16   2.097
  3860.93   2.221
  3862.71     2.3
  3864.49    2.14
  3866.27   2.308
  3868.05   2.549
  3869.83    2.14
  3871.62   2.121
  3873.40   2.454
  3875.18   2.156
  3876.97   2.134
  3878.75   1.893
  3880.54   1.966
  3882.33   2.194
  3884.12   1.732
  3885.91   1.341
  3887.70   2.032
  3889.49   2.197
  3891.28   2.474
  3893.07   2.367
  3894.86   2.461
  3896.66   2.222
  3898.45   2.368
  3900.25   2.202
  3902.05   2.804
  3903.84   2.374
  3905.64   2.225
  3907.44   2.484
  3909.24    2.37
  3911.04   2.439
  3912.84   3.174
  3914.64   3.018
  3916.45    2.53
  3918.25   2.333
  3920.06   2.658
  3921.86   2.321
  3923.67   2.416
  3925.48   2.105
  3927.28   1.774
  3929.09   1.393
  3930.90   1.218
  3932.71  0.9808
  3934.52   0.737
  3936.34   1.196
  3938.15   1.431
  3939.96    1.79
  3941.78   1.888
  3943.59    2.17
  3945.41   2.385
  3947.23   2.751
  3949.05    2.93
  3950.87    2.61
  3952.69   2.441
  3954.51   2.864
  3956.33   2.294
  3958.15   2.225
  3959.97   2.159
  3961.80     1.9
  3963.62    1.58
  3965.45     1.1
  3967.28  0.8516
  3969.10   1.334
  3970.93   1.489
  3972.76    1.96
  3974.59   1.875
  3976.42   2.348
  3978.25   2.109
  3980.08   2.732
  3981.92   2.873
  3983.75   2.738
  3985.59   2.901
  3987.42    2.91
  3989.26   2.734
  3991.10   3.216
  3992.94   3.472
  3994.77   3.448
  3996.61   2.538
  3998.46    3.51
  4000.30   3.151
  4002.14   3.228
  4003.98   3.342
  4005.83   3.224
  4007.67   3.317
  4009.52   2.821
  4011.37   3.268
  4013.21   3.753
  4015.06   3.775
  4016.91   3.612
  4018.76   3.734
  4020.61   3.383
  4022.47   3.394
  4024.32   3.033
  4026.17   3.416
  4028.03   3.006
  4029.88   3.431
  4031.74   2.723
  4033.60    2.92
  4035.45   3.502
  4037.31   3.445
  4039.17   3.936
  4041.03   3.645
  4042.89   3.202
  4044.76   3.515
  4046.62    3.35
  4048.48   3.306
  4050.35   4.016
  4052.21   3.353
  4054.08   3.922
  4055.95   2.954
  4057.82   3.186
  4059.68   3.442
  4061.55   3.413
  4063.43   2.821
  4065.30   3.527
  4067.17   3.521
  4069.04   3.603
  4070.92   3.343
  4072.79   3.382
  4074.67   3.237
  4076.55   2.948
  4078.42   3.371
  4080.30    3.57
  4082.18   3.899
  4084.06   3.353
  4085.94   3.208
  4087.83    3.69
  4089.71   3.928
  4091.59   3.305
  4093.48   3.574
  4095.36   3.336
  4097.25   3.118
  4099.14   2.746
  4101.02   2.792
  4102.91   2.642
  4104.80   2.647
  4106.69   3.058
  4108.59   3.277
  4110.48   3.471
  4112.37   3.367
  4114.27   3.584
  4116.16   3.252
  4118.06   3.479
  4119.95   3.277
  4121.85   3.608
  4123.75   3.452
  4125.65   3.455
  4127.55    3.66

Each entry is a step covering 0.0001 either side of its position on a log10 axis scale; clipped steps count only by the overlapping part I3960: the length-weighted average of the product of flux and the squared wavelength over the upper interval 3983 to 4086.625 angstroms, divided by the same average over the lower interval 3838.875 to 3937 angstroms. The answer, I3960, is 1.70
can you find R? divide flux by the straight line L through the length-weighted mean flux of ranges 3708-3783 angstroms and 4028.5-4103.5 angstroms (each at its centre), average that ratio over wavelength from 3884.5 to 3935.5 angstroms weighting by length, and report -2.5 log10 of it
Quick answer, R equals 0.224 mag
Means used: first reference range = 1.96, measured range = 2.17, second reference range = 3.36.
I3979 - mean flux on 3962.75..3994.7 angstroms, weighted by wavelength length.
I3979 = 2.28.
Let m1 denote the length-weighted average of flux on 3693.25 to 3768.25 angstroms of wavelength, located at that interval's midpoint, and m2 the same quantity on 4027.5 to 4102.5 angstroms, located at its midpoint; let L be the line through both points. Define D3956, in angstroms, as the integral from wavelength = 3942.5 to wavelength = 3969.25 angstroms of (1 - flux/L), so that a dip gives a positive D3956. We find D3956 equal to 6.9 angstroms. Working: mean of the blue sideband 1.89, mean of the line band 2.13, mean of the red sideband 3.36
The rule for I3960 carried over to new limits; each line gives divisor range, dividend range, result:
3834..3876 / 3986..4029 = 1.77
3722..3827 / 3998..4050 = 1.96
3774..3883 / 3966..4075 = 1.74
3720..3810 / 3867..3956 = 1.19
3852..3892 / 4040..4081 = 1.77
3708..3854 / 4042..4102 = 2.06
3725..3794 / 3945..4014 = 1.48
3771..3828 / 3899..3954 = 1.16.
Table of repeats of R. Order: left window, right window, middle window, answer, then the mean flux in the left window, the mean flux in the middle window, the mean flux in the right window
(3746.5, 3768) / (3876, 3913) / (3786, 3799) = 0.118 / 1.77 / 1.69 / 2.24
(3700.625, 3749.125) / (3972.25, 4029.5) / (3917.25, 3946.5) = 0.467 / 1.92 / 1.81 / 3.07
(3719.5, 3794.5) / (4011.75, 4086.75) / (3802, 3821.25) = 0.064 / 1.97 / 2.11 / 3.4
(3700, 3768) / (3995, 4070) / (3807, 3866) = 0.274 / 1.89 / 1.86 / 3.36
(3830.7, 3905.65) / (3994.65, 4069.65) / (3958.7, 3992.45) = 0.320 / 2.04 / 2.17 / 3.36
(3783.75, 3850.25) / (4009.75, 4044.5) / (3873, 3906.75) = 0.081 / 1.81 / 2.19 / 3.39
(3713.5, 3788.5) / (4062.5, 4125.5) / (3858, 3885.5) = 0.144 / 1.97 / 2.14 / 3.32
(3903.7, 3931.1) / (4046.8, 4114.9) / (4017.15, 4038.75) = -0.101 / 2.33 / 3.3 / 3.33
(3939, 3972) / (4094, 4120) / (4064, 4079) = -0.163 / 2.04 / 3.35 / 3.15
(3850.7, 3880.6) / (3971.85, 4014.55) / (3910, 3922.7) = -0.073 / 2.15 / 2.64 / 2.94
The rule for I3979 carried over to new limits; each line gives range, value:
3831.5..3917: 2.12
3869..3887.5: 2.01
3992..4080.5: 3.35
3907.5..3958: 2.16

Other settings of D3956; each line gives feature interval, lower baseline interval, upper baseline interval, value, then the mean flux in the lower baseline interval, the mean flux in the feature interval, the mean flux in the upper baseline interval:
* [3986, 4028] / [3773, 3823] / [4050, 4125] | -4.1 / 2.06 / 3.28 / 3.34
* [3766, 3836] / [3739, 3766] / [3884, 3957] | -1.7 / 1.74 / 1.91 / 2.19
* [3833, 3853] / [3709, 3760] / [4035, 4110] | 5.2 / 1.88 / 1.75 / 3.35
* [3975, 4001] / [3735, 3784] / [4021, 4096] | 1.4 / 1.91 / 2.88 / 3.39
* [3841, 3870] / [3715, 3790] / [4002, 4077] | 4.4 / 1.98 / 2.1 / 3.37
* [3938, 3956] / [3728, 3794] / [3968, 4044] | 2.6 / 1.93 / 2.36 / 3.03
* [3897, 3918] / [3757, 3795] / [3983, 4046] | 1.4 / 2.02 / 2.53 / 3.27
